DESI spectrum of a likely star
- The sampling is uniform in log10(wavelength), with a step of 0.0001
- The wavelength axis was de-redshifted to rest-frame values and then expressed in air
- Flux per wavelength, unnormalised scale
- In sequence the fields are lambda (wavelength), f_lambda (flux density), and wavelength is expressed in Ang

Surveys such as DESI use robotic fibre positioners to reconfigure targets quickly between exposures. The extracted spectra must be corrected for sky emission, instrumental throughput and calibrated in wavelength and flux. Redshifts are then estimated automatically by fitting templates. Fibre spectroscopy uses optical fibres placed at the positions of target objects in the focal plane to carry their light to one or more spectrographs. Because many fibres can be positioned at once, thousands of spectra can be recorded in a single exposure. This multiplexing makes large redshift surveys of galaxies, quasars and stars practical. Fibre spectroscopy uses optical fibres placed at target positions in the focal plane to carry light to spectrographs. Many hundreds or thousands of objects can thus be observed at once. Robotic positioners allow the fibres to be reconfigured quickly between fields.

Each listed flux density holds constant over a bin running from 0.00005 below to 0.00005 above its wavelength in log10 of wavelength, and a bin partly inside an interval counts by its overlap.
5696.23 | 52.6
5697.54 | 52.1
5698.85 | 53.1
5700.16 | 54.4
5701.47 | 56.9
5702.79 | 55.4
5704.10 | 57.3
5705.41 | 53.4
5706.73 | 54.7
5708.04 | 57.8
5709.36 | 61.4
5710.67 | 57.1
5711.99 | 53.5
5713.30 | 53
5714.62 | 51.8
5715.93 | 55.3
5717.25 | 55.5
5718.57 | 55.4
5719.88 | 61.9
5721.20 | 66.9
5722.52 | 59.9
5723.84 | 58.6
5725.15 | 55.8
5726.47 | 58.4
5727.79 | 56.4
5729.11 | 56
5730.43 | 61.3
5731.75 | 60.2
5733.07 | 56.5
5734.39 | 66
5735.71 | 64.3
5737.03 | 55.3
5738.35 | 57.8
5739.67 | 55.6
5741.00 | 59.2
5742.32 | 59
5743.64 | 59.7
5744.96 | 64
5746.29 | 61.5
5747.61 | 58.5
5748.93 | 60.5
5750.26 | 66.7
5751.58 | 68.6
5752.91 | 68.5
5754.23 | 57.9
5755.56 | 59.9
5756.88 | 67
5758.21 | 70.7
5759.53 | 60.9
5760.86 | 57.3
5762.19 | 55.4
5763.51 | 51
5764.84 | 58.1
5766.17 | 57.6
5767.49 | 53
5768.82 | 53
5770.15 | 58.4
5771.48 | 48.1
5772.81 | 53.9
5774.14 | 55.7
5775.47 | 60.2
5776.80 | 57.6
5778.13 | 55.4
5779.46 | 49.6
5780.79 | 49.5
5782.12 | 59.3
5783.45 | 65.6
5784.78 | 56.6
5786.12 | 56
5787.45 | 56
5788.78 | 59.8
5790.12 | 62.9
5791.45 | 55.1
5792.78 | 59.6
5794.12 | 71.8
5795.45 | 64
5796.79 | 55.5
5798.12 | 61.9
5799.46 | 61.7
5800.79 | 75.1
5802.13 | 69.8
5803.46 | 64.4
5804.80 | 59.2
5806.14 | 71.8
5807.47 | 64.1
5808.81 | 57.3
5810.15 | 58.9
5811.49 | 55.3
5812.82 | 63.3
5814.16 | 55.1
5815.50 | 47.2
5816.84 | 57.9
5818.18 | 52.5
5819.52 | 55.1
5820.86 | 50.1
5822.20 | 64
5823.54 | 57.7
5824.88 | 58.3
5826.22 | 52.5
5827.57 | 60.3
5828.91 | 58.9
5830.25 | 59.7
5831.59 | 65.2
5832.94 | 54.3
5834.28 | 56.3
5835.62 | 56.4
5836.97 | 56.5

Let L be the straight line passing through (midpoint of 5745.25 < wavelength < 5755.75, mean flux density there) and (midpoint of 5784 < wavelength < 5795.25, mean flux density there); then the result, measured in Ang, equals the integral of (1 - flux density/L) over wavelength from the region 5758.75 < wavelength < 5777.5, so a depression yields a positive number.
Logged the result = 1.7 Ang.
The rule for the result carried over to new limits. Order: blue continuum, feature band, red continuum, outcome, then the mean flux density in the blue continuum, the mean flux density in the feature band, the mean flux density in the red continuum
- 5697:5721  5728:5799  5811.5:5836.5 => -3.5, 55.8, 59.1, 56.9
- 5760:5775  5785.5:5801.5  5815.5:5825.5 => -1.8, 54.8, 61.7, 55.9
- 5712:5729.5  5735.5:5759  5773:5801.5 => -1.5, 57.2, 61.9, 59.4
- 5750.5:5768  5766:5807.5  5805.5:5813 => 1.3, 60.7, 59.4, 61.7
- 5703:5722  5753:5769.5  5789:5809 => 0.5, 56.8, 58.9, 63.7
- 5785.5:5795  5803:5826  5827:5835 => 0.5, 60.3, 58.2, 59.1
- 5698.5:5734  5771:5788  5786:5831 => 0.9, 57.1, 55.7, 59.8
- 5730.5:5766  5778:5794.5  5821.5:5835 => 0.5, 60.7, 58.1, 58.7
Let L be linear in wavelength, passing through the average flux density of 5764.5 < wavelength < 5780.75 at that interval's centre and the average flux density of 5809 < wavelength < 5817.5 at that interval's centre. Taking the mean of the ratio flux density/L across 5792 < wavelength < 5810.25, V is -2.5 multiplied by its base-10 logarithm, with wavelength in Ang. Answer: -0.15 mag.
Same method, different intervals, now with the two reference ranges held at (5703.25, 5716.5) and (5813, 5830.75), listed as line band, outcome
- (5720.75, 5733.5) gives -0.06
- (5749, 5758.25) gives -0.16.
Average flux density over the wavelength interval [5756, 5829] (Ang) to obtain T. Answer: 58.7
